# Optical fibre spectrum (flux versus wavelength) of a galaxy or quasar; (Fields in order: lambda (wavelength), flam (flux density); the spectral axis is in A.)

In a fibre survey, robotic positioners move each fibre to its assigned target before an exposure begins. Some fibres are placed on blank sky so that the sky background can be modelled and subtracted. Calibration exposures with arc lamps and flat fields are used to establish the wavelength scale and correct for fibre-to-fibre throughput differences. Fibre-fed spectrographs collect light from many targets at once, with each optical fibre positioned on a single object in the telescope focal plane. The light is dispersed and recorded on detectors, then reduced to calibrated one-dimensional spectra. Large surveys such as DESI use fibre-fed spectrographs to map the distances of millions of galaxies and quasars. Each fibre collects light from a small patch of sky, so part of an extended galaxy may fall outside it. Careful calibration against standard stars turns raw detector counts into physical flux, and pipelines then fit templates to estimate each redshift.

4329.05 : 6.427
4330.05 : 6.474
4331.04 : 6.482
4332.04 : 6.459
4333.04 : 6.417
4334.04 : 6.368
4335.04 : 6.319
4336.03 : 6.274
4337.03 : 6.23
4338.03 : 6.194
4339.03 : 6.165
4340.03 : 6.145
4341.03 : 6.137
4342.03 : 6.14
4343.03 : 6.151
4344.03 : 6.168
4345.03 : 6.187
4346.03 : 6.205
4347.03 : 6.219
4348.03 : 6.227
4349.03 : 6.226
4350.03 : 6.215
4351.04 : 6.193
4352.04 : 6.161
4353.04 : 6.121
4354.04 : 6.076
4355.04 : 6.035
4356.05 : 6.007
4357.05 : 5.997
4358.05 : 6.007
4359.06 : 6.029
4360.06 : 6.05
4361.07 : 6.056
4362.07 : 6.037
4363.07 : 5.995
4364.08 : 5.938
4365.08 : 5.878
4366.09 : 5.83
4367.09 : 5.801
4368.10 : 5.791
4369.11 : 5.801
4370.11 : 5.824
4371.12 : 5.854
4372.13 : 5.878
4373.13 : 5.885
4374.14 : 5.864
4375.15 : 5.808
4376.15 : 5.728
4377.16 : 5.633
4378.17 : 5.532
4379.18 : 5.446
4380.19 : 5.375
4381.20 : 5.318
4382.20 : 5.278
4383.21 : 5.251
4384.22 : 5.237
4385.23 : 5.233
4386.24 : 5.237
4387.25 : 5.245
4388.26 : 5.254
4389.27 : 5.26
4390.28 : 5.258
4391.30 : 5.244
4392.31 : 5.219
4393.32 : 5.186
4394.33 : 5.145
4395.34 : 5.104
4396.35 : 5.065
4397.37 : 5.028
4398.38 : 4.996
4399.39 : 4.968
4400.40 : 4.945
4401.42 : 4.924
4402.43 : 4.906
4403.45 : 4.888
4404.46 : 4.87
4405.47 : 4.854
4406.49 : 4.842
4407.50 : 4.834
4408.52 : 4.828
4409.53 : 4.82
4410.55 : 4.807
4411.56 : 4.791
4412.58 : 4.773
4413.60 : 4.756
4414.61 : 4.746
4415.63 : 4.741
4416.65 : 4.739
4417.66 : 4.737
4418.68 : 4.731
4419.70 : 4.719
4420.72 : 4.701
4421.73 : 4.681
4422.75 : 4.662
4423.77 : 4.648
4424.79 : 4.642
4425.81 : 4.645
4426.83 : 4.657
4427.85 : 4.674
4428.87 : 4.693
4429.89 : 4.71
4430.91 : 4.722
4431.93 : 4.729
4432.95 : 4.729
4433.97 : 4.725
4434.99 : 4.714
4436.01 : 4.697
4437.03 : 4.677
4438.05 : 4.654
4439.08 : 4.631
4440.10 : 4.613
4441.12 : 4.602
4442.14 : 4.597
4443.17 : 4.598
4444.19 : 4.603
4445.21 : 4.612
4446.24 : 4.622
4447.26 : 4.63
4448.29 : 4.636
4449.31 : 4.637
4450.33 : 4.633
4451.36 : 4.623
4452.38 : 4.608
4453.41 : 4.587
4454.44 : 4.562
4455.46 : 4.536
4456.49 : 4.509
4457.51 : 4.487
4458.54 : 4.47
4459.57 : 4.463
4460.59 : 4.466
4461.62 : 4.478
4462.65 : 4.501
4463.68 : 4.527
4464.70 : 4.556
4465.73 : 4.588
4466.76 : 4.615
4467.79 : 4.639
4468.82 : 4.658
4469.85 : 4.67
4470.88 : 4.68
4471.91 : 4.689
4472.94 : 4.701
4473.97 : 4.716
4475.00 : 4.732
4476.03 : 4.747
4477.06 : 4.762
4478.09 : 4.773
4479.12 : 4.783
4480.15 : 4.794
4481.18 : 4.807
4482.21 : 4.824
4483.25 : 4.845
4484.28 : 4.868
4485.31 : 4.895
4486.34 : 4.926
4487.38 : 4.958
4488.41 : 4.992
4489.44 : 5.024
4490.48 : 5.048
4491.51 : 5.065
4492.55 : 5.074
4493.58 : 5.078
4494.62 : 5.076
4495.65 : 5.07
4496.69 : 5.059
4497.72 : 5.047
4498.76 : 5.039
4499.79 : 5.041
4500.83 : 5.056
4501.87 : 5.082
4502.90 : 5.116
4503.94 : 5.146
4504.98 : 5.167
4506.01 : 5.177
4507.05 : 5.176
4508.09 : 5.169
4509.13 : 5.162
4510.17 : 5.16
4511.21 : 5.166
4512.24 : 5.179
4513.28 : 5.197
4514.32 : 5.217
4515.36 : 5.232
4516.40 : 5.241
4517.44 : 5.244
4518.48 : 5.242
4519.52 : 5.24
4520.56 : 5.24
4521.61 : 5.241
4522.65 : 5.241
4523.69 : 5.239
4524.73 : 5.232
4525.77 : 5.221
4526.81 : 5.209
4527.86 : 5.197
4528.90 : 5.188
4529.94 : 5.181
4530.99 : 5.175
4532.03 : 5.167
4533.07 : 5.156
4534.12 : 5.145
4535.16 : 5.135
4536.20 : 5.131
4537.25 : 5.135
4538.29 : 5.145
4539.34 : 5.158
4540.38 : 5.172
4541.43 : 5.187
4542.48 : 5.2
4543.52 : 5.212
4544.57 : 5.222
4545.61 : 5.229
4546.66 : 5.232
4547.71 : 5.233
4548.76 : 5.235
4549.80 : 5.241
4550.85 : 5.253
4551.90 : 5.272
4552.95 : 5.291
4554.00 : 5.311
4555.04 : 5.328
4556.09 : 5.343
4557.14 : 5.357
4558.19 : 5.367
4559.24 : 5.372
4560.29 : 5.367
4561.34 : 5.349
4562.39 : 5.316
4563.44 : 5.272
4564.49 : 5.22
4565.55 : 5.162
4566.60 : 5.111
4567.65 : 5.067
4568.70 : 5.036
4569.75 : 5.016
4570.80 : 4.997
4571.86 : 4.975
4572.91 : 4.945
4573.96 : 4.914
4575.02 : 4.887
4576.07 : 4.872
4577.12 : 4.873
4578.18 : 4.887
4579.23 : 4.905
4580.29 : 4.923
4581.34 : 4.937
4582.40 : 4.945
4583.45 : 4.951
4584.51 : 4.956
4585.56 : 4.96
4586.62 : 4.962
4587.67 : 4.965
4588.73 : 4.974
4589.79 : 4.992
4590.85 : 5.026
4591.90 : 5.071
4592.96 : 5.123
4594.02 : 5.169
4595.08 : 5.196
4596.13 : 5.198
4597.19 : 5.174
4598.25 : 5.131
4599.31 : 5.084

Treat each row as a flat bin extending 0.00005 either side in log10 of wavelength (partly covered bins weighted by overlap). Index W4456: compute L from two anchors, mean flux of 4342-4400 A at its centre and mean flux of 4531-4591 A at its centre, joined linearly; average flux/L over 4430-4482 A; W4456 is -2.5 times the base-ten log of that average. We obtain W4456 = 0.17 mag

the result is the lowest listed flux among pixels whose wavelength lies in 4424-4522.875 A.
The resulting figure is 4.463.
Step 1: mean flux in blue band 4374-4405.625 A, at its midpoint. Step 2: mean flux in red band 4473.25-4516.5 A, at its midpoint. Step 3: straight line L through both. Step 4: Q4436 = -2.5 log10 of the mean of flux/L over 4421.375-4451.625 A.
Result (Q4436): 0.11 mag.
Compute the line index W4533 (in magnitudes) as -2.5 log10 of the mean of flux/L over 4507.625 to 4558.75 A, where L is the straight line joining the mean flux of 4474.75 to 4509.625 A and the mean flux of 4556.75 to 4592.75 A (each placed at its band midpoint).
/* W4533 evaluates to -0.04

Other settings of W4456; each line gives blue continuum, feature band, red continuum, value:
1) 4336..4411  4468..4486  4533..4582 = 0.13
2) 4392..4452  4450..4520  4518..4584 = 0.02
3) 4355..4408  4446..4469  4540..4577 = 0.17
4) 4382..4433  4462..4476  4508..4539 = 0.09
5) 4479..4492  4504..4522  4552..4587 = -0.05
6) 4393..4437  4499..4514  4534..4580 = -0.02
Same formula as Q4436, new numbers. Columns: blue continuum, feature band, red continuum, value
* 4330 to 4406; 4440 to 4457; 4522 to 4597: 0.19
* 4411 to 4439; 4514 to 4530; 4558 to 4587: -0.06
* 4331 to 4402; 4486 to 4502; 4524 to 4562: 0.07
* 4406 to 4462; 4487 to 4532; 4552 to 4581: -0.05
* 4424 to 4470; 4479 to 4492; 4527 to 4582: -0.02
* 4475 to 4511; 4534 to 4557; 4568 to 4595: -0.05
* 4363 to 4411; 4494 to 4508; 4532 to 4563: 0.04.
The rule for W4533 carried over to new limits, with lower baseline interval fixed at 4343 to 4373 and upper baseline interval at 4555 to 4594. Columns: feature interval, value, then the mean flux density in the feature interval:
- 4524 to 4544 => 0.01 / 5.18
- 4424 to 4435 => 0.21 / 4.69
